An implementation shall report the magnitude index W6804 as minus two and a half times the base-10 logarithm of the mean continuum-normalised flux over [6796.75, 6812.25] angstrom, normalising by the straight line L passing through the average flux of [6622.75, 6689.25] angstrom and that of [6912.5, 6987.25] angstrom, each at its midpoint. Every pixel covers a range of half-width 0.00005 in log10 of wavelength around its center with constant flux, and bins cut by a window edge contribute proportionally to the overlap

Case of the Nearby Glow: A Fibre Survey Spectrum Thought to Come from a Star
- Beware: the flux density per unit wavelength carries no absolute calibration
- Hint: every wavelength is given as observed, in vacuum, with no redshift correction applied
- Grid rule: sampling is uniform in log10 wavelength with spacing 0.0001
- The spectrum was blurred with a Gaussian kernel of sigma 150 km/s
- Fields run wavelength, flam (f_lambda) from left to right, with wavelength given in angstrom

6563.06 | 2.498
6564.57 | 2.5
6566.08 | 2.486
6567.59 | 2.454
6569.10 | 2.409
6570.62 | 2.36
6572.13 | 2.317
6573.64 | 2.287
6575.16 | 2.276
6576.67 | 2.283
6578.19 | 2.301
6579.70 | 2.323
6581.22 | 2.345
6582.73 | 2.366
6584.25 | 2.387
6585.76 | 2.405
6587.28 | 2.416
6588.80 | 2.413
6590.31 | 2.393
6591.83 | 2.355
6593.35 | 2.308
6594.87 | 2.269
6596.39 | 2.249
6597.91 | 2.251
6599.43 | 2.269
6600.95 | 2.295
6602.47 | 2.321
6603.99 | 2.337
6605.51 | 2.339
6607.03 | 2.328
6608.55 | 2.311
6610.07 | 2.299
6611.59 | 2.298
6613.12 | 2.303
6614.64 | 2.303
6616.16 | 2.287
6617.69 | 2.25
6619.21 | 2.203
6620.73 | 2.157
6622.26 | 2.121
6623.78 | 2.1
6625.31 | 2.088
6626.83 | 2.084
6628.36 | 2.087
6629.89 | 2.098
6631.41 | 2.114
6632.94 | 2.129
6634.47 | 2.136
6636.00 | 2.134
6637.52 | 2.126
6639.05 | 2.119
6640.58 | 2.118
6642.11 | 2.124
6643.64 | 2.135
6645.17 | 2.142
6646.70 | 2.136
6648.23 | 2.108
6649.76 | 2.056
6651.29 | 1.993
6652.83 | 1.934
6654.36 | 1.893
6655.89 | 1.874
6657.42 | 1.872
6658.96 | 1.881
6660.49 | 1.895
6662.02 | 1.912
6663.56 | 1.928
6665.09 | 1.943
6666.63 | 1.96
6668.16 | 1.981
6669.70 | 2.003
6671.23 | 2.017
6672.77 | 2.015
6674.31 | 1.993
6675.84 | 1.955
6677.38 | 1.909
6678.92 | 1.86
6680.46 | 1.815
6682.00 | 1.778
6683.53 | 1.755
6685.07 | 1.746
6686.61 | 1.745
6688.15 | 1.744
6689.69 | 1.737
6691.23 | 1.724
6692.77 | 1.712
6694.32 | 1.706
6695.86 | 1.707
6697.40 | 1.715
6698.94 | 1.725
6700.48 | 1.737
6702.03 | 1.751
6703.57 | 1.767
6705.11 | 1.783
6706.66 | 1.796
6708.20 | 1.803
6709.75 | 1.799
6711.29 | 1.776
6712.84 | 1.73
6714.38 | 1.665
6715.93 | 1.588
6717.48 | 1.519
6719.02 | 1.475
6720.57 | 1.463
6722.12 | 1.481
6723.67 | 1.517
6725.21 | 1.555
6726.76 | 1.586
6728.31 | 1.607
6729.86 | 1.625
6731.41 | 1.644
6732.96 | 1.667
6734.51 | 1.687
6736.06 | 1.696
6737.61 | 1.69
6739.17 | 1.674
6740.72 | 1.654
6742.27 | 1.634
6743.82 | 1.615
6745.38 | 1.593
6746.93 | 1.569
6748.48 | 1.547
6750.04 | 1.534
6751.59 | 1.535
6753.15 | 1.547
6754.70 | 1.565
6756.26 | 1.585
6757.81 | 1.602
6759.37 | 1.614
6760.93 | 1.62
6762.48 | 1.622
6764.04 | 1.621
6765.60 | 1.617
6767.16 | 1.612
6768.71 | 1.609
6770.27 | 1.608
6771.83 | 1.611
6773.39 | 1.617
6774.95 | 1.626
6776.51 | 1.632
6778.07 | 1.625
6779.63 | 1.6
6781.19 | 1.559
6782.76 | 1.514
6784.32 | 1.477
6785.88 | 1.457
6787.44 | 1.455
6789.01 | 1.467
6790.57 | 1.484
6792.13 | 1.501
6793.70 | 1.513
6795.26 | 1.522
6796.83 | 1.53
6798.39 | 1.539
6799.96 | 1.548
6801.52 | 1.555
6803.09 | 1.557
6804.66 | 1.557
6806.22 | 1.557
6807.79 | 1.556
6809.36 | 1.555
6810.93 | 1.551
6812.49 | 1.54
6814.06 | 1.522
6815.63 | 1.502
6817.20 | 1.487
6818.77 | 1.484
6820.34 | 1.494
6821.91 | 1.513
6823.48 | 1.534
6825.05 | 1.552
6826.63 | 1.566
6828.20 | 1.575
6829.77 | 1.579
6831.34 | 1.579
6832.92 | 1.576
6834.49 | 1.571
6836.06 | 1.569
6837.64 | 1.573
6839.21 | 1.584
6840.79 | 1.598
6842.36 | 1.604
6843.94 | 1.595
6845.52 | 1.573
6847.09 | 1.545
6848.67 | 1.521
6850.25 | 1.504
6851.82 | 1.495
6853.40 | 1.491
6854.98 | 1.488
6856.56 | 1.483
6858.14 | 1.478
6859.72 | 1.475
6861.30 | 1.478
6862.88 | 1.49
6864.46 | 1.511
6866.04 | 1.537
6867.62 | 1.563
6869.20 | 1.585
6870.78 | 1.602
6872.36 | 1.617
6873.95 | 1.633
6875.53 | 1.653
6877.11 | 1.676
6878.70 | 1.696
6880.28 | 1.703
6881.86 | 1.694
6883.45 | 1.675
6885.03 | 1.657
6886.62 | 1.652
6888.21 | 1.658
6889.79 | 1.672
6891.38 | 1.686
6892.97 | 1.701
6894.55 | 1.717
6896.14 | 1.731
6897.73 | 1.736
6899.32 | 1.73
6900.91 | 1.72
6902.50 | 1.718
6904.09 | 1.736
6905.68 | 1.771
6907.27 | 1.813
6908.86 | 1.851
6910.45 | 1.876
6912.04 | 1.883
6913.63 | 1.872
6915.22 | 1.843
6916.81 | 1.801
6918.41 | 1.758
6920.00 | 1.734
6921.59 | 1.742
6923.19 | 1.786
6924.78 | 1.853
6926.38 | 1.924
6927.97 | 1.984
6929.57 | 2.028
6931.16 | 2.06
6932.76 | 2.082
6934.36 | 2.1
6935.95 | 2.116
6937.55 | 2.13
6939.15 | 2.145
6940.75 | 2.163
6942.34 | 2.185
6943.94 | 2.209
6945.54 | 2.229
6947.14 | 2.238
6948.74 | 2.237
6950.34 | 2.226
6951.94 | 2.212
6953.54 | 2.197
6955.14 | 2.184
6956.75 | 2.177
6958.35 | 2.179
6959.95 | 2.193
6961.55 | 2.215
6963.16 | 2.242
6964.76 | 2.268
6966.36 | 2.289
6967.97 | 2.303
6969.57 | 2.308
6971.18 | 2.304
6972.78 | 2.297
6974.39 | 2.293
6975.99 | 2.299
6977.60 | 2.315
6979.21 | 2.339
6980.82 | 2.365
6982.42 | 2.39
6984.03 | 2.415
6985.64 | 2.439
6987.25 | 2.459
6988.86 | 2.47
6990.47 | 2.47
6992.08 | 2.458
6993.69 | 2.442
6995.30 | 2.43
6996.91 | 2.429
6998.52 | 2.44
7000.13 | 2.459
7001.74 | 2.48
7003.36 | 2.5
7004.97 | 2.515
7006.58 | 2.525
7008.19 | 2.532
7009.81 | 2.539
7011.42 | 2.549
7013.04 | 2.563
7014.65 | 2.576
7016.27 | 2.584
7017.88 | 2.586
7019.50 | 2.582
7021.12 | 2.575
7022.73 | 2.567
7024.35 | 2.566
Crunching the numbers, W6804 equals 0.31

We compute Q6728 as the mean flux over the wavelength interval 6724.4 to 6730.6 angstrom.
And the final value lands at 1.59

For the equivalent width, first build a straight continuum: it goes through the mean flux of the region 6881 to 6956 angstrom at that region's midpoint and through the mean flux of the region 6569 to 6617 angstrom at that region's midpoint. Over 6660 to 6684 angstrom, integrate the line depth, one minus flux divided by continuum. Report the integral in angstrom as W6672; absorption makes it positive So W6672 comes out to 3.2 angstrom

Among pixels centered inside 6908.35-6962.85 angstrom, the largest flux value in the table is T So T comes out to 2.238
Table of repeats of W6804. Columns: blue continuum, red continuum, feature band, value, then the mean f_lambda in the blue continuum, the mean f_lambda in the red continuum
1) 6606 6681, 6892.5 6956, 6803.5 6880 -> 0.27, 2.07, 1.95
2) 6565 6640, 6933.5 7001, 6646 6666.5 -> 0.16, 2.27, 2.29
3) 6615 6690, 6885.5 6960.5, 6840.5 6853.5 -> 0.25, 2.01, 1.94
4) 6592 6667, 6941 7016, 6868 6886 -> 0.36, 2.14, 2.36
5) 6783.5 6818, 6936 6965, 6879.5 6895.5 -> 0.14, 1.52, 2.2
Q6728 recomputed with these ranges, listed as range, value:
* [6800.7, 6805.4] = 1.56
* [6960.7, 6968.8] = 2.26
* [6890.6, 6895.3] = 1.7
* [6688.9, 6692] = 1.73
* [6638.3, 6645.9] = 2.13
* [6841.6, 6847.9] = 1.58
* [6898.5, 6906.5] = 1.73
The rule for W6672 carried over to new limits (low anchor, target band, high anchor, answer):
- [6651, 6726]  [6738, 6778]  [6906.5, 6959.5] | 5.41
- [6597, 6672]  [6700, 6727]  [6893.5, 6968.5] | 5.59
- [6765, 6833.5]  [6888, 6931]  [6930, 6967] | 4.75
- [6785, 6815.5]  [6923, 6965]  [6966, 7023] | 1.39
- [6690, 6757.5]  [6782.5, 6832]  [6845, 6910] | 3.35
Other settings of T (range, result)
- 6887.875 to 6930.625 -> 2.028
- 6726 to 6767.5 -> 1.696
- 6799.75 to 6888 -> 1.703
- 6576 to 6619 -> 2.416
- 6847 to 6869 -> 1.563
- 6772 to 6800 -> 1.632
